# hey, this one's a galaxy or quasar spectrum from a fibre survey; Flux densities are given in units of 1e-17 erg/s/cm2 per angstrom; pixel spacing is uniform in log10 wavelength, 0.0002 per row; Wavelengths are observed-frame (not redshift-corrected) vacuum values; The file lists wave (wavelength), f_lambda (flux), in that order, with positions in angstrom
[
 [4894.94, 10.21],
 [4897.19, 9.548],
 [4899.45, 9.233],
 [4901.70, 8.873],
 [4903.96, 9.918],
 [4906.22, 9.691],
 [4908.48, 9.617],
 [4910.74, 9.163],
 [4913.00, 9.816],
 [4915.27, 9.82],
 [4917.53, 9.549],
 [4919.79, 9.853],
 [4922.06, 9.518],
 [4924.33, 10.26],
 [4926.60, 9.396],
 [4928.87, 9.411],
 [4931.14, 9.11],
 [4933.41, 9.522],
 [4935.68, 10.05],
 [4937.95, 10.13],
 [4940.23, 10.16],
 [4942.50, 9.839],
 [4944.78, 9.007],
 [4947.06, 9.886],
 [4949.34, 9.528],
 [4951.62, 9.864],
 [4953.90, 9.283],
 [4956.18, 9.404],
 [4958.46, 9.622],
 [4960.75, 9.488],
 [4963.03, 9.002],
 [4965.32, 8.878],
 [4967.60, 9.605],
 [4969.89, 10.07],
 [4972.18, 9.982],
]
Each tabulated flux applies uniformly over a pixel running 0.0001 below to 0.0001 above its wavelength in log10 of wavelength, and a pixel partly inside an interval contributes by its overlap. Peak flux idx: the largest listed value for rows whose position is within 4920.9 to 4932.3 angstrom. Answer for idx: 10.26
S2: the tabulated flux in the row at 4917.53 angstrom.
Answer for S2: 9.549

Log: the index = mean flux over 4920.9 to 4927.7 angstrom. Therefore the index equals 9.71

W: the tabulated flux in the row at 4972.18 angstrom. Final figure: 9.982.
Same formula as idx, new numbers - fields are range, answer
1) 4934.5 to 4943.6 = 10.16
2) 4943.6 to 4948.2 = 9.886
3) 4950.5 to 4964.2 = 9.864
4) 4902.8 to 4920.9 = 9.918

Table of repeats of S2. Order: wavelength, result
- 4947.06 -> 9.886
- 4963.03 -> 9.002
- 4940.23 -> 10.16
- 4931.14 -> 9.11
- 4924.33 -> 10.26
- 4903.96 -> 9.918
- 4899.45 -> 9.233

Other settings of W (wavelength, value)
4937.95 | 10.13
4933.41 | 9.522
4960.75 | 9.488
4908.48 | 9.617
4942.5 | 9.839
